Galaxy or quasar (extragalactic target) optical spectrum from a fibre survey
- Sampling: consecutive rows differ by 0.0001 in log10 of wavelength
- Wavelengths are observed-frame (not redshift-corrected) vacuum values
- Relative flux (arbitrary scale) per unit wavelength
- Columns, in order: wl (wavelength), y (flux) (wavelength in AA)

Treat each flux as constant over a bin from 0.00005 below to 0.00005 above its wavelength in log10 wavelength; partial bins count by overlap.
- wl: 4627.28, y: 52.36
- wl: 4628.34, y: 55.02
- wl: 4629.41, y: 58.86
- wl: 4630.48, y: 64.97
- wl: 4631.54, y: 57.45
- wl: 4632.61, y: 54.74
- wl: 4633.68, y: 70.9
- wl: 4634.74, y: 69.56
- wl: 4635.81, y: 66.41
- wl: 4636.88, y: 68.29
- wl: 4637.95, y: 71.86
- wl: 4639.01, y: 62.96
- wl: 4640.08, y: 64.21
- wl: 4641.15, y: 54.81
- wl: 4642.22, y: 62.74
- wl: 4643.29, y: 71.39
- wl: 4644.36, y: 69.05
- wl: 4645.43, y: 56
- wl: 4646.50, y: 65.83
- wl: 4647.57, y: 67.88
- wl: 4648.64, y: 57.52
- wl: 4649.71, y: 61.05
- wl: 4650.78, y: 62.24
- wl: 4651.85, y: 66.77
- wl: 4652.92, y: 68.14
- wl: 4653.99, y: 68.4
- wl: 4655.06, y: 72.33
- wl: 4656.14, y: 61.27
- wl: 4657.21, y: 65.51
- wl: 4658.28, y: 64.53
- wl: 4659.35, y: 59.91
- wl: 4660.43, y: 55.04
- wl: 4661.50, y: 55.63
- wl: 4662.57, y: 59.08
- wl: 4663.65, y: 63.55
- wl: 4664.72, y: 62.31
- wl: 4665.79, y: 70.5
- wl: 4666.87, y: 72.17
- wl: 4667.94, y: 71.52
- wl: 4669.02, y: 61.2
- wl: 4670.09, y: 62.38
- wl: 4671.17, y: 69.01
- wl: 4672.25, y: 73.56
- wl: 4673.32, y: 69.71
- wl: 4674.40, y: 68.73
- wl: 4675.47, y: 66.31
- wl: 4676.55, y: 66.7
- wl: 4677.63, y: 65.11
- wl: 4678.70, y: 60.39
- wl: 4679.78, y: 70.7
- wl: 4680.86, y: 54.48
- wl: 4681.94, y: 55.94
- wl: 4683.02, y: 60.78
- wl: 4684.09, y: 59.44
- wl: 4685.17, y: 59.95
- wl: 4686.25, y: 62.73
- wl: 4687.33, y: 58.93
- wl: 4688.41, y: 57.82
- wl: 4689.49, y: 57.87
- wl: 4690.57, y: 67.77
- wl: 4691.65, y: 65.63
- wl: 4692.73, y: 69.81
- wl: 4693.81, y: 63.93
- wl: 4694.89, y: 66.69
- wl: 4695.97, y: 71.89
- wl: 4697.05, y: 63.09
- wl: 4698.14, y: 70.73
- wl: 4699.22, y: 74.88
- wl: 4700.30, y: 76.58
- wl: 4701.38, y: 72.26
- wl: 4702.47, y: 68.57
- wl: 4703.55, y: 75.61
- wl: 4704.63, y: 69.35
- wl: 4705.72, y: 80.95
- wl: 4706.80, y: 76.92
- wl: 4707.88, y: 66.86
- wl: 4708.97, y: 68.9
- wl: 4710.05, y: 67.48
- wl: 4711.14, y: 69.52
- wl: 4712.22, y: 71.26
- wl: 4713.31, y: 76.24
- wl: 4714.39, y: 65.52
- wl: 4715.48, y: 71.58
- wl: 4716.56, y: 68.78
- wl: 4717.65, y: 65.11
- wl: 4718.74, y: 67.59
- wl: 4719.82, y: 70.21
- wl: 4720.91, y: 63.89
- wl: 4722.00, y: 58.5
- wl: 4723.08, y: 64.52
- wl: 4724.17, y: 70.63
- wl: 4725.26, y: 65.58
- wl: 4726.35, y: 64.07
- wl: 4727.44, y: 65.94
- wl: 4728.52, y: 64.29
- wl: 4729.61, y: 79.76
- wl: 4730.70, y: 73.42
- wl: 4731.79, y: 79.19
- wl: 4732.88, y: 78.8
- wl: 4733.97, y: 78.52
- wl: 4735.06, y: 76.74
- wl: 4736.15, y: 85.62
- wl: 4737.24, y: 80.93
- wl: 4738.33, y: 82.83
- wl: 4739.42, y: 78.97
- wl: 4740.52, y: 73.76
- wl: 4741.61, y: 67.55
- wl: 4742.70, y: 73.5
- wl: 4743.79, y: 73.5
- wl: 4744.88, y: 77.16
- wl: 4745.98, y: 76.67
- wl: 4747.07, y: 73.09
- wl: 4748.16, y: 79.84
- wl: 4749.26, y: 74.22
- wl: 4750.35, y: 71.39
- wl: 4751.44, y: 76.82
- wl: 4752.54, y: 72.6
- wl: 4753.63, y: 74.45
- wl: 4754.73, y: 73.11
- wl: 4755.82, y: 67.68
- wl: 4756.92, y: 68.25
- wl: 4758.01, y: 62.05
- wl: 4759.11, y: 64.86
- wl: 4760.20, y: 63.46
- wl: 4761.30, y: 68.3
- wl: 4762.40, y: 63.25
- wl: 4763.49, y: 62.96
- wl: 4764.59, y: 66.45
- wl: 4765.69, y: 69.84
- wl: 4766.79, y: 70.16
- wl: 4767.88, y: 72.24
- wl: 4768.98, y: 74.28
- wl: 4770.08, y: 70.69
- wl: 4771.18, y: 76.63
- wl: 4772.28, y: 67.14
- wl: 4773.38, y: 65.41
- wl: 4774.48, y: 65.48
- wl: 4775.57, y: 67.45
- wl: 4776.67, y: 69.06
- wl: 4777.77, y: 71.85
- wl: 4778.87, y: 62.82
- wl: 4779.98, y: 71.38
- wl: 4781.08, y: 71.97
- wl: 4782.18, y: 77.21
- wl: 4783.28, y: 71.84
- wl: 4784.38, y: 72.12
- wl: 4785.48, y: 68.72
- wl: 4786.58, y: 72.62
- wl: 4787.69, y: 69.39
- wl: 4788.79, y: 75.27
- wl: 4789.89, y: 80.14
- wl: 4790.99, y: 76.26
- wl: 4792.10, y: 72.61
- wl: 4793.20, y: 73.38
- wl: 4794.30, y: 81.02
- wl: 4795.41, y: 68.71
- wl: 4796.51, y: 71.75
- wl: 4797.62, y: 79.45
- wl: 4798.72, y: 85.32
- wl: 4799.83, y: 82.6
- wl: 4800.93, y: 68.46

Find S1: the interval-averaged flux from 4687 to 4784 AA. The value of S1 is 70.5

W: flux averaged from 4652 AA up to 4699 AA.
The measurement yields 64.5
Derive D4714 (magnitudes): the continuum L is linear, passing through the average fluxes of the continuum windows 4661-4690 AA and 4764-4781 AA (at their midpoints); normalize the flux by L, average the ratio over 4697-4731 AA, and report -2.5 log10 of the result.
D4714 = -0.06 mag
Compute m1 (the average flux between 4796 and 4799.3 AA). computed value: 78.8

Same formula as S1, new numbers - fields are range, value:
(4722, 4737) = 72.5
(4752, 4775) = 68.5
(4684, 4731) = 68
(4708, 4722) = 68.3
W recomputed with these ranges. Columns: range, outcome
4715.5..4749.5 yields 72.7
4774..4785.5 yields 70.1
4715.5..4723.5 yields 66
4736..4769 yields 72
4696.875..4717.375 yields 71.4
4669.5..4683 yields 65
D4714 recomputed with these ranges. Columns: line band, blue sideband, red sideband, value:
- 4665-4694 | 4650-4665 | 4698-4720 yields 0.03 mag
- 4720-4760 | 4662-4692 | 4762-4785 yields -0.07 mag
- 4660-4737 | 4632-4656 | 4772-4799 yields 0.00 mag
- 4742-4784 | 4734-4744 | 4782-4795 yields 0.08 mag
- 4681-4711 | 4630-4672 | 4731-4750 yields 0.06 mag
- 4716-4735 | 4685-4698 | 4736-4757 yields 0.02 mag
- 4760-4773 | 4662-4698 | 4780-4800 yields 0.06 mag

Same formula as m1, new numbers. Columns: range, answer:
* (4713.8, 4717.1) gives 68.9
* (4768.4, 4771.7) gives 73.7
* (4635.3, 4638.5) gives 68.9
